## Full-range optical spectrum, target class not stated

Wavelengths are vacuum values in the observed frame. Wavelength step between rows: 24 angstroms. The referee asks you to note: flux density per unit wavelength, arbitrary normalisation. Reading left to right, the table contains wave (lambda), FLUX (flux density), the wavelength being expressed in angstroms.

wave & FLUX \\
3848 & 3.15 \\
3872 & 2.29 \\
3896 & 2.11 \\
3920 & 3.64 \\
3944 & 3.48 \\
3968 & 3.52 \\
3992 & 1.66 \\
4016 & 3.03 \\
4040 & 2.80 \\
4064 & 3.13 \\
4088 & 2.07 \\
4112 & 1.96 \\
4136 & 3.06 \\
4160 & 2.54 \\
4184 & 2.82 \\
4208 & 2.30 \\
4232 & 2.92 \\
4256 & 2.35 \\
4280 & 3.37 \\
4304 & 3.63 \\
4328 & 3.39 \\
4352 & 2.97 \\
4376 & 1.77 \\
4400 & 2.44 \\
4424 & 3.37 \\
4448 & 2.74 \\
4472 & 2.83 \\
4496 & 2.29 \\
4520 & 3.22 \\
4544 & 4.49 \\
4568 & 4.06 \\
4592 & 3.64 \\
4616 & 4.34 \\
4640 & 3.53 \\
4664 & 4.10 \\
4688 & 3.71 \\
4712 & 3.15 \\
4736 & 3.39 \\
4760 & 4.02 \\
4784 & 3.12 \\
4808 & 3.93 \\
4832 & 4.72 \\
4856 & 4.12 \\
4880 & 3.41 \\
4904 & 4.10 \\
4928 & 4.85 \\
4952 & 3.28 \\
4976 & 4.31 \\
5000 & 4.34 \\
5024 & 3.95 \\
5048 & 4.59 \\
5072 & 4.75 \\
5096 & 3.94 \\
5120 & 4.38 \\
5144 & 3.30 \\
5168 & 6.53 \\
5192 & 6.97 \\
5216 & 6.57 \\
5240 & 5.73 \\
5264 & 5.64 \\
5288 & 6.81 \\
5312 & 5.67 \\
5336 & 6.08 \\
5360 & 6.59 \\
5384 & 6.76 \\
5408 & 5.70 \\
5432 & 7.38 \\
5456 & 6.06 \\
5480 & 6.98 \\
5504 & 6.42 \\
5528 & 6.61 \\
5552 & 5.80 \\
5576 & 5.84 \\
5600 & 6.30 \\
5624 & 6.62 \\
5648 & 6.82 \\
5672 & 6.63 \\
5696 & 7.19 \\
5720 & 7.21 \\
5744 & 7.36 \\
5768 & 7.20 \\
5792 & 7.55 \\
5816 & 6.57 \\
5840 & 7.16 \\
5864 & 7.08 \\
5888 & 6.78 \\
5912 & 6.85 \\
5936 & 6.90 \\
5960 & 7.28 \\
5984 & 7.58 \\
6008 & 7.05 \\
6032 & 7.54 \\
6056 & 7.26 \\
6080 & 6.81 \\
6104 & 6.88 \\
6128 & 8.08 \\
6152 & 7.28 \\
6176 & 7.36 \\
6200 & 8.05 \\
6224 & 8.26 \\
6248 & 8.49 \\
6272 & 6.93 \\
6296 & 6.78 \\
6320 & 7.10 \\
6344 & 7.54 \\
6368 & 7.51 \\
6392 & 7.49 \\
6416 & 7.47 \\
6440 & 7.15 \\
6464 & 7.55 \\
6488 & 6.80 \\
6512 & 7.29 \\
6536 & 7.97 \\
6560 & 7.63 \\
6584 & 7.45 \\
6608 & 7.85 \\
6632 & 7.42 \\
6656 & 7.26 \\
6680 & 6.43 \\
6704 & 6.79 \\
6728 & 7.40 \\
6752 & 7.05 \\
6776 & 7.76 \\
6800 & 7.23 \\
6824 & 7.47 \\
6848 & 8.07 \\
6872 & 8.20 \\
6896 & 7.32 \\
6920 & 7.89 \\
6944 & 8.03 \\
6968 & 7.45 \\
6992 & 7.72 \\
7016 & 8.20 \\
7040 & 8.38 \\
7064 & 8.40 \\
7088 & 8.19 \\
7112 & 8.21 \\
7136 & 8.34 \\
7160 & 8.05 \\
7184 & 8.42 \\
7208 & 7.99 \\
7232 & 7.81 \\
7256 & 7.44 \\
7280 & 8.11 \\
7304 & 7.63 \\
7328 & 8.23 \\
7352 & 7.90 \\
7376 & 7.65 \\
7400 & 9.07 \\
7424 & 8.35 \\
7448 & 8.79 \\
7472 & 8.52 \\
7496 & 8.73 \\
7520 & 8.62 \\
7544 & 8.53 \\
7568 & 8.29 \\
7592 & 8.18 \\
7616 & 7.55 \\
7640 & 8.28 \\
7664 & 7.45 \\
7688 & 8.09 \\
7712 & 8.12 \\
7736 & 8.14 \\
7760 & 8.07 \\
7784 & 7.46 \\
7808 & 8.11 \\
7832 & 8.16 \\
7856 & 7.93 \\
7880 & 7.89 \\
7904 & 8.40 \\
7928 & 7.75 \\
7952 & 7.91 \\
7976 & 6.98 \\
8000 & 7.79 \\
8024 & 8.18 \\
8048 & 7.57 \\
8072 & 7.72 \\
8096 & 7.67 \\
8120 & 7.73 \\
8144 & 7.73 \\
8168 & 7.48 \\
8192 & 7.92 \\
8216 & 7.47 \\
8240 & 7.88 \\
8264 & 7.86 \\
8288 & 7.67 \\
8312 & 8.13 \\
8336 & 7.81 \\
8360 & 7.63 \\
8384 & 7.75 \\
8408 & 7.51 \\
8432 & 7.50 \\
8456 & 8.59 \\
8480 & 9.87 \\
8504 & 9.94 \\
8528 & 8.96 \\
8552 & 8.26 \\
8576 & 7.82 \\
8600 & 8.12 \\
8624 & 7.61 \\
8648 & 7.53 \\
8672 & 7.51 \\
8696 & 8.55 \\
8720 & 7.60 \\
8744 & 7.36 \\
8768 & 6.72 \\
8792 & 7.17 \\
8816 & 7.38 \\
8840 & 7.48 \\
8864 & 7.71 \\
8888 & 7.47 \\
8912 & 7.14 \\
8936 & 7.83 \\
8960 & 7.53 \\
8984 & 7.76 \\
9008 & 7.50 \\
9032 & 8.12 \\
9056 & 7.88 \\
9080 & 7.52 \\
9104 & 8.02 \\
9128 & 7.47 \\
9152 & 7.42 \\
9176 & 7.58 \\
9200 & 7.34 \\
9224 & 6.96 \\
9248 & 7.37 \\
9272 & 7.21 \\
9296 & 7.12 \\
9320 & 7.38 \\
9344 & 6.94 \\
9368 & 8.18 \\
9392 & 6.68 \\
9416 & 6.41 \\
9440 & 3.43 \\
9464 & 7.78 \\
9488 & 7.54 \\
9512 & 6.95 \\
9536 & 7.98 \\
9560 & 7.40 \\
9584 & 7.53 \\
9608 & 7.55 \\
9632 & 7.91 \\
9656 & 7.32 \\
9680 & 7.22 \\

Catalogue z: 0.293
